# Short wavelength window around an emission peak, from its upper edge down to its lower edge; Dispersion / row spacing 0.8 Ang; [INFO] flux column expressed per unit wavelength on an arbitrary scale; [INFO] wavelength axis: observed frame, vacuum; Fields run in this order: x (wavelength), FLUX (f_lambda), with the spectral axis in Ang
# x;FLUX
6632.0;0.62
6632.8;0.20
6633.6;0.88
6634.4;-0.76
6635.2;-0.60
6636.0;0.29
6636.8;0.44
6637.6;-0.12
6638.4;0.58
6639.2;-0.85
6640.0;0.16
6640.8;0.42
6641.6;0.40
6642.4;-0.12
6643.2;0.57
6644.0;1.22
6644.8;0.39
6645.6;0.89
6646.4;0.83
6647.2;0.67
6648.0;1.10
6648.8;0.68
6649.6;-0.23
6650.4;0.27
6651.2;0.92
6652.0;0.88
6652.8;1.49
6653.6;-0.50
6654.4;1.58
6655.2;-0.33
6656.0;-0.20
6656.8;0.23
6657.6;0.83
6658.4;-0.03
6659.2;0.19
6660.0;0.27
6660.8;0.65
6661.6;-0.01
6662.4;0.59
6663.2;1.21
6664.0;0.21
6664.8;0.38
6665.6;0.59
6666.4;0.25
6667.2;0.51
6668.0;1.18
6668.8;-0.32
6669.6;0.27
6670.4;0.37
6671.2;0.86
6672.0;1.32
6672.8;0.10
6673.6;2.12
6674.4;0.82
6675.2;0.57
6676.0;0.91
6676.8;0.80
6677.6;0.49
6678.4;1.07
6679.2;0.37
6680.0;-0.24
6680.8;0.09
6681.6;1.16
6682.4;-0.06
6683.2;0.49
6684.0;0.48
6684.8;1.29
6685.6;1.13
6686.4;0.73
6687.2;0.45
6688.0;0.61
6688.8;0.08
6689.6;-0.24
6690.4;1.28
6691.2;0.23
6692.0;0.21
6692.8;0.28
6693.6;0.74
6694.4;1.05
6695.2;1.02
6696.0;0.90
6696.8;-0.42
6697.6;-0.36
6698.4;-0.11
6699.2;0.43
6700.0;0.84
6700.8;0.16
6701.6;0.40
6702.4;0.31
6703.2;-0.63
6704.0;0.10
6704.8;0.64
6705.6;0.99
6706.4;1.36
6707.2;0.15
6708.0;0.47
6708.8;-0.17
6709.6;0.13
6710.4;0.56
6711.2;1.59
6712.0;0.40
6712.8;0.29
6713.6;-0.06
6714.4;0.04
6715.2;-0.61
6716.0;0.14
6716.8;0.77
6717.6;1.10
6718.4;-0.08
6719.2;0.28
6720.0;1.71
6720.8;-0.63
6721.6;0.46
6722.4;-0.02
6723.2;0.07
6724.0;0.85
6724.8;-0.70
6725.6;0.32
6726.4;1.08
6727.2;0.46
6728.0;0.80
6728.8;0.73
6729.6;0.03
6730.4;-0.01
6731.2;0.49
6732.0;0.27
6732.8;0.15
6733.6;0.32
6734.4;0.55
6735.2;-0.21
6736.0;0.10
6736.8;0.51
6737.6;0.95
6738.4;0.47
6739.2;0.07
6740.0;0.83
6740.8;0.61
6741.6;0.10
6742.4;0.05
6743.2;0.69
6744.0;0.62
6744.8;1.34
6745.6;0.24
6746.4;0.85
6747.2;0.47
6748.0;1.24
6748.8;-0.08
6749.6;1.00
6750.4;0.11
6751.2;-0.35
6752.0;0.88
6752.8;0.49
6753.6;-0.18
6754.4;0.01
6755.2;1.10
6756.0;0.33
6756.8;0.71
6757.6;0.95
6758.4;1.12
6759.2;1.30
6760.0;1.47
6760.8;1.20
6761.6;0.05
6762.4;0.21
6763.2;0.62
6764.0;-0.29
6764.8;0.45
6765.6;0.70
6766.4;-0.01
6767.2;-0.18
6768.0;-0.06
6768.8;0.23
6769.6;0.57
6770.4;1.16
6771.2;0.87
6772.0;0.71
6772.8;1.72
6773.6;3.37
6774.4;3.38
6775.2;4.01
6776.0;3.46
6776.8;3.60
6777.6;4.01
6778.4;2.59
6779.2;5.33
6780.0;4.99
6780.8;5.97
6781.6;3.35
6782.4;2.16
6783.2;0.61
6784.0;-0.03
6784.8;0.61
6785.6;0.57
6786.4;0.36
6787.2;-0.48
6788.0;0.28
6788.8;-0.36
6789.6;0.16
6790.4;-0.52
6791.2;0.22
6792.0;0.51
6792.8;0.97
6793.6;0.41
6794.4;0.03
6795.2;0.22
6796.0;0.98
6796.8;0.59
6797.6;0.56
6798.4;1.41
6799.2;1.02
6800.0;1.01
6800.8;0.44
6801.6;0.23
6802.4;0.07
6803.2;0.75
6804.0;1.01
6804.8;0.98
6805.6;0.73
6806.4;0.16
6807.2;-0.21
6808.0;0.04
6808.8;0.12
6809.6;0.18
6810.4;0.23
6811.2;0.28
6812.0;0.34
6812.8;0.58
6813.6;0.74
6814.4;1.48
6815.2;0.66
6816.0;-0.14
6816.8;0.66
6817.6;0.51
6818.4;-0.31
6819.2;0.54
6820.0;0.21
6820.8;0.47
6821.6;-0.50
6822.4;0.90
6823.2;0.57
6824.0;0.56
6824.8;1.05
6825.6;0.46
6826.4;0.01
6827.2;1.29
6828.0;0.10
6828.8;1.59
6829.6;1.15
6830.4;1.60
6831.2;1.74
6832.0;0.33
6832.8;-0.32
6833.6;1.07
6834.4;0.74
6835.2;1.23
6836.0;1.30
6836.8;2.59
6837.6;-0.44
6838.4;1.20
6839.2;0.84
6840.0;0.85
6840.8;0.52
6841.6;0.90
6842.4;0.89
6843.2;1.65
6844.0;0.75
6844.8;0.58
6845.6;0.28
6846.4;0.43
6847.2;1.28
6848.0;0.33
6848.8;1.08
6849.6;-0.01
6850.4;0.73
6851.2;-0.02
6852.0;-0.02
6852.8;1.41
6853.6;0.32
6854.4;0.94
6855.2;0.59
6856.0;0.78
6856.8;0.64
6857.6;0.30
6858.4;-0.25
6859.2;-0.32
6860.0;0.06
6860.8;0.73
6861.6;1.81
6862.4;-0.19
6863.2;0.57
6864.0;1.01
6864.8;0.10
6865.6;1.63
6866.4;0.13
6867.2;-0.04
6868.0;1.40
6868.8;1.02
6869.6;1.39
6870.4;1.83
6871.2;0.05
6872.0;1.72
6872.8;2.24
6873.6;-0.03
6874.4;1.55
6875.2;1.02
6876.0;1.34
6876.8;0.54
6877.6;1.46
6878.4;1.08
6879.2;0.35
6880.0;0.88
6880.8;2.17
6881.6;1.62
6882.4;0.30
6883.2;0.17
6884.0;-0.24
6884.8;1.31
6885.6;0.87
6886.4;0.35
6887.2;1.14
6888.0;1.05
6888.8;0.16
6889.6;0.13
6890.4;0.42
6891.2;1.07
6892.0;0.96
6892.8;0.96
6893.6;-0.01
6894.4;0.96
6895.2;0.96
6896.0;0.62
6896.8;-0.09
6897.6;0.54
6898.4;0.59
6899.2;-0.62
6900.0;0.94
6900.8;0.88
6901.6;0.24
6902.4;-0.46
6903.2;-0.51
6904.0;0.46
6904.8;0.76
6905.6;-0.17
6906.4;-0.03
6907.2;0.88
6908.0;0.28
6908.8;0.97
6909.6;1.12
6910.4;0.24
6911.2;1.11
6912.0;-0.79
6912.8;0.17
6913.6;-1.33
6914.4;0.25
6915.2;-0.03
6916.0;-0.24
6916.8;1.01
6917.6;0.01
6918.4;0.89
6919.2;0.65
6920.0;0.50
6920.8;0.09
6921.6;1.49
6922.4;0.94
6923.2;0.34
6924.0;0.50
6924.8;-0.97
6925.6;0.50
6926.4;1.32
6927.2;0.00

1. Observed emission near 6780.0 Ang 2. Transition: [O II] 3727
